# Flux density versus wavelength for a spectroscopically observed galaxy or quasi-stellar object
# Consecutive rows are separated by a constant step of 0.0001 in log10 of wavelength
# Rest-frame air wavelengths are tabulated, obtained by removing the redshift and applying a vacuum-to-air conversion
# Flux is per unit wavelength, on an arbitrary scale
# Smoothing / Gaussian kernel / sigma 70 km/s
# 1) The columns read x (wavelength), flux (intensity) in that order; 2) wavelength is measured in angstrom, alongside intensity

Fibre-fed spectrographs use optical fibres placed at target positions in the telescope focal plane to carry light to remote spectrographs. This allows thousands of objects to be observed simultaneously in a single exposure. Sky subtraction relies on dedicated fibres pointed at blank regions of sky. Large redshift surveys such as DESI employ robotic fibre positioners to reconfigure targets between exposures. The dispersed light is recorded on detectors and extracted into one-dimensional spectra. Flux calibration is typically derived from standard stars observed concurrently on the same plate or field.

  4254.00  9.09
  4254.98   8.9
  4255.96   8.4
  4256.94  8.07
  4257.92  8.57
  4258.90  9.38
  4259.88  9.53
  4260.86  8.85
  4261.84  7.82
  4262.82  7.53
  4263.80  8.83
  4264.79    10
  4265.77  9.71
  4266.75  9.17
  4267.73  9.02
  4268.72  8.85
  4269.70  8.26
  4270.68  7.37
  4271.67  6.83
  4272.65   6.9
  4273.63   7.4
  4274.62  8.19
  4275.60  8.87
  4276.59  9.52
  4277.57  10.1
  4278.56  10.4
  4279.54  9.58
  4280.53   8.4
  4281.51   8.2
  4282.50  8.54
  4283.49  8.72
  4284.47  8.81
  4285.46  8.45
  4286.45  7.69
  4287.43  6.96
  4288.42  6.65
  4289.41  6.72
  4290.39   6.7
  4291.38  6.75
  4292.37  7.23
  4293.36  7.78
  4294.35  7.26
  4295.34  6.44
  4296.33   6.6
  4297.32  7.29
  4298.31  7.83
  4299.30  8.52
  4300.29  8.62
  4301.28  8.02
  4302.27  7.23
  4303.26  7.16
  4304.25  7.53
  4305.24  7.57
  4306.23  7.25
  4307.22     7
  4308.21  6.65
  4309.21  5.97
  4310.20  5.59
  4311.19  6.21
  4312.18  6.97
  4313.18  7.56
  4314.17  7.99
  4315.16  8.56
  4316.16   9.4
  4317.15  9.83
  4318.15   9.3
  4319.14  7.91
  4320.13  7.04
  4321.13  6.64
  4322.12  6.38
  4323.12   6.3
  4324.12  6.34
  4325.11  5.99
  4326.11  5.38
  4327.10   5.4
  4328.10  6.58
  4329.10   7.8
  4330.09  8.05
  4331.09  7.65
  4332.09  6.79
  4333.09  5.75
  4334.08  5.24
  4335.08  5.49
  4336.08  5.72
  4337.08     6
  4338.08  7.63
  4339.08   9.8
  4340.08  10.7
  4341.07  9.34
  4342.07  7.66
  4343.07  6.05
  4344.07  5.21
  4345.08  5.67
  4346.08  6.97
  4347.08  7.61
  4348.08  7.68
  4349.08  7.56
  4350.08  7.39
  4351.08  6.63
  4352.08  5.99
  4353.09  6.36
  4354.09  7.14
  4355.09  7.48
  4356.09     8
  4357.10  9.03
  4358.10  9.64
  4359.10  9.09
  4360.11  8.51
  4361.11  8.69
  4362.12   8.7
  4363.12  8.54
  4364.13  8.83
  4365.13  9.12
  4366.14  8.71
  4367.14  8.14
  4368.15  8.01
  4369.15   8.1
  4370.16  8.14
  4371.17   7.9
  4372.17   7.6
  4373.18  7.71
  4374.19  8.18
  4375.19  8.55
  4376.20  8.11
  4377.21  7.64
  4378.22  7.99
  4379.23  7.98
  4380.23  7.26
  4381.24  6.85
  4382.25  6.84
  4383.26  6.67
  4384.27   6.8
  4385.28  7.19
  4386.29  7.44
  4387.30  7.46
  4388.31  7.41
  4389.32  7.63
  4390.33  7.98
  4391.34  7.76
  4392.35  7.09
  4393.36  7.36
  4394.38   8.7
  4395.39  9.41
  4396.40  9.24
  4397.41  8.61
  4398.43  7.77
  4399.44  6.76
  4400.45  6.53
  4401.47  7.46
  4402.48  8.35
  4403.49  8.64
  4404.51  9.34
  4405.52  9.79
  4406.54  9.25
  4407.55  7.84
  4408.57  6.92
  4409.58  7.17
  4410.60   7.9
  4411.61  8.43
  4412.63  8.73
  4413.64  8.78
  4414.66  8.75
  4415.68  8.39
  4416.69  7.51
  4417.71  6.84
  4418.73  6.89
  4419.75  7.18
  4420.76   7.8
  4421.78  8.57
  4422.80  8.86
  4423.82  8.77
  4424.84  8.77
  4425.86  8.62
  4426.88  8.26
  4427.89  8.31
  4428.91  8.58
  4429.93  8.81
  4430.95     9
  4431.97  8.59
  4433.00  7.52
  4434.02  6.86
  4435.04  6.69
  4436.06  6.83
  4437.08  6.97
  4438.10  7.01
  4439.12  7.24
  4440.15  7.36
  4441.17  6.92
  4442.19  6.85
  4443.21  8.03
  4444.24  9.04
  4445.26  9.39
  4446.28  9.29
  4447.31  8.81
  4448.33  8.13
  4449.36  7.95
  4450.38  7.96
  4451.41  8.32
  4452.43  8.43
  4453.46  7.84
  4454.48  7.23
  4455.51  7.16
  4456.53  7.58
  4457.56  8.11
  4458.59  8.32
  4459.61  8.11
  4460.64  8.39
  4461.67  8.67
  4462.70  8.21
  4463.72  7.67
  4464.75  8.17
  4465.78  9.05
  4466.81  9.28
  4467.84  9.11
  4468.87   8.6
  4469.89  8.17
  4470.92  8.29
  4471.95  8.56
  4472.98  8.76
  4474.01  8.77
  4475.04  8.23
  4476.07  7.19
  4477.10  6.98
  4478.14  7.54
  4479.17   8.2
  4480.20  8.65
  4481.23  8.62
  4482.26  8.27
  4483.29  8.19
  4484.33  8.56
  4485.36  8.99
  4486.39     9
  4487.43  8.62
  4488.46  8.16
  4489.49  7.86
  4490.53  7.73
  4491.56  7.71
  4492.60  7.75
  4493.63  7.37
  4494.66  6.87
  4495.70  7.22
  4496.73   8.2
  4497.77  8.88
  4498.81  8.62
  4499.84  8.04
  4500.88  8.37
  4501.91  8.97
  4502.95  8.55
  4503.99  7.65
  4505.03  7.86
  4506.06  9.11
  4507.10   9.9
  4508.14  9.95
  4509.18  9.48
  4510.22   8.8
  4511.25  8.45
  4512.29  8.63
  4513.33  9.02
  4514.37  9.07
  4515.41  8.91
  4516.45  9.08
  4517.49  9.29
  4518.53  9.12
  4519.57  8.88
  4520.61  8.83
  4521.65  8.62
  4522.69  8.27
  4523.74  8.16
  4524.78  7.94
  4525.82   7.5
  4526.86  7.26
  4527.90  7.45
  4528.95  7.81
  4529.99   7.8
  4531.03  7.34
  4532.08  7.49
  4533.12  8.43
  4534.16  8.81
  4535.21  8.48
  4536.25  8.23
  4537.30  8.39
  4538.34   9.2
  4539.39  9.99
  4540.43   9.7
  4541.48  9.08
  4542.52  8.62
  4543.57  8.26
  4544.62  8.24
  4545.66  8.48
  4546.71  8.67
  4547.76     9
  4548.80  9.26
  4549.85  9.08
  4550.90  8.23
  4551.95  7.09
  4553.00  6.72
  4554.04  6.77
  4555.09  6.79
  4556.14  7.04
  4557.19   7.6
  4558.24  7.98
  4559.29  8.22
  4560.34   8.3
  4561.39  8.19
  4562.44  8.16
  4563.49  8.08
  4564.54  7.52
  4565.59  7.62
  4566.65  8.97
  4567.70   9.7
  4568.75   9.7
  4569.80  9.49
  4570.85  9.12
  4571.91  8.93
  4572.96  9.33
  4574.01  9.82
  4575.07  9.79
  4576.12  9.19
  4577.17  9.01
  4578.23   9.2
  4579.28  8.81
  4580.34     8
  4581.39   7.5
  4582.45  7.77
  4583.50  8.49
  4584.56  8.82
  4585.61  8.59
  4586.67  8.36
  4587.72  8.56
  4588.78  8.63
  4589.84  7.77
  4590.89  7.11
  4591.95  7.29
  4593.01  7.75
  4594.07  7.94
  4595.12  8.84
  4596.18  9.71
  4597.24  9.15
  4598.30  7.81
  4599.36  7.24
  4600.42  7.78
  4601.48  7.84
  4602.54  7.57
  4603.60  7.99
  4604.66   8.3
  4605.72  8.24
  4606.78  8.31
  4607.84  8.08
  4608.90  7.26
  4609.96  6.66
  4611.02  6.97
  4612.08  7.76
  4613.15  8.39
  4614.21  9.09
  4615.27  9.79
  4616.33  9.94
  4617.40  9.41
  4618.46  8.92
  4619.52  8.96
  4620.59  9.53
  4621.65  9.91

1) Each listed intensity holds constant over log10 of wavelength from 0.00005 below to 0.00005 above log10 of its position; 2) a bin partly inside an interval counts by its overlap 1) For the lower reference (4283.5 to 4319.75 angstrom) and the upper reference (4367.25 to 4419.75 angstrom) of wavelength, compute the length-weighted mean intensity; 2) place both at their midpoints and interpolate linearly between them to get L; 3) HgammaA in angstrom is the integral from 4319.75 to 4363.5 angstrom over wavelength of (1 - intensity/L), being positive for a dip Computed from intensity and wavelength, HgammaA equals 2.6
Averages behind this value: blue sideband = 7.52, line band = 7.22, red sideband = 7.87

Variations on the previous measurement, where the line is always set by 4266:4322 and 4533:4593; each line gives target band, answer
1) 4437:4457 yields 0.7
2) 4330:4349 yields 2.0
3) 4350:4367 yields -0.3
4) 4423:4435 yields -0.3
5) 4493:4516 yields -0.6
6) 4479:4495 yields 0.2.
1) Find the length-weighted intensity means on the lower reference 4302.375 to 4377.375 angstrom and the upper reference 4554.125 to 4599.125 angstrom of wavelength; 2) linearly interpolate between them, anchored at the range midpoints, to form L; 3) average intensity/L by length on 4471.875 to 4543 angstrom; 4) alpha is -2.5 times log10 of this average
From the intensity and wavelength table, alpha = -0.03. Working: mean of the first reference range 7.48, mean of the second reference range 8.42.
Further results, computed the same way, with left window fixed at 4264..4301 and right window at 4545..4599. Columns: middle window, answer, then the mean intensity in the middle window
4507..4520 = -0.095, 9.1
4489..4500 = 0.065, 7.83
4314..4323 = 0.014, 8.04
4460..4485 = -0.006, 8.34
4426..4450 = 0.043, 7.94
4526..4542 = 0.001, 8.35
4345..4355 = 0.172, 6.98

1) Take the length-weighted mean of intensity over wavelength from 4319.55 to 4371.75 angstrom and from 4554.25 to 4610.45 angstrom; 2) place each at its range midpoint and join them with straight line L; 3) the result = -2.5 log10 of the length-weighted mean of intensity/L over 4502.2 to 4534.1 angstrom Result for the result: -0.06 mag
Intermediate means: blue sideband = 7.4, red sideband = 8.29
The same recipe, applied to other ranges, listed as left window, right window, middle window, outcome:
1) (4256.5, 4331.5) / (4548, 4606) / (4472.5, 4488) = -0.02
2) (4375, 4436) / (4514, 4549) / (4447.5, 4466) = 0.01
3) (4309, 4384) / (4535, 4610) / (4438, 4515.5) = -0.04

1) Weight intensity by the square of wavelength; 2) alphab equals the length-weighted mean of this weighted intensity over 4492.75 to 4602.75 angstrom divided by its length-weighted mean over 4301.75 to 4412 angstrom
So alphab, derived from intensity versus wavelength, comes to 1.2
